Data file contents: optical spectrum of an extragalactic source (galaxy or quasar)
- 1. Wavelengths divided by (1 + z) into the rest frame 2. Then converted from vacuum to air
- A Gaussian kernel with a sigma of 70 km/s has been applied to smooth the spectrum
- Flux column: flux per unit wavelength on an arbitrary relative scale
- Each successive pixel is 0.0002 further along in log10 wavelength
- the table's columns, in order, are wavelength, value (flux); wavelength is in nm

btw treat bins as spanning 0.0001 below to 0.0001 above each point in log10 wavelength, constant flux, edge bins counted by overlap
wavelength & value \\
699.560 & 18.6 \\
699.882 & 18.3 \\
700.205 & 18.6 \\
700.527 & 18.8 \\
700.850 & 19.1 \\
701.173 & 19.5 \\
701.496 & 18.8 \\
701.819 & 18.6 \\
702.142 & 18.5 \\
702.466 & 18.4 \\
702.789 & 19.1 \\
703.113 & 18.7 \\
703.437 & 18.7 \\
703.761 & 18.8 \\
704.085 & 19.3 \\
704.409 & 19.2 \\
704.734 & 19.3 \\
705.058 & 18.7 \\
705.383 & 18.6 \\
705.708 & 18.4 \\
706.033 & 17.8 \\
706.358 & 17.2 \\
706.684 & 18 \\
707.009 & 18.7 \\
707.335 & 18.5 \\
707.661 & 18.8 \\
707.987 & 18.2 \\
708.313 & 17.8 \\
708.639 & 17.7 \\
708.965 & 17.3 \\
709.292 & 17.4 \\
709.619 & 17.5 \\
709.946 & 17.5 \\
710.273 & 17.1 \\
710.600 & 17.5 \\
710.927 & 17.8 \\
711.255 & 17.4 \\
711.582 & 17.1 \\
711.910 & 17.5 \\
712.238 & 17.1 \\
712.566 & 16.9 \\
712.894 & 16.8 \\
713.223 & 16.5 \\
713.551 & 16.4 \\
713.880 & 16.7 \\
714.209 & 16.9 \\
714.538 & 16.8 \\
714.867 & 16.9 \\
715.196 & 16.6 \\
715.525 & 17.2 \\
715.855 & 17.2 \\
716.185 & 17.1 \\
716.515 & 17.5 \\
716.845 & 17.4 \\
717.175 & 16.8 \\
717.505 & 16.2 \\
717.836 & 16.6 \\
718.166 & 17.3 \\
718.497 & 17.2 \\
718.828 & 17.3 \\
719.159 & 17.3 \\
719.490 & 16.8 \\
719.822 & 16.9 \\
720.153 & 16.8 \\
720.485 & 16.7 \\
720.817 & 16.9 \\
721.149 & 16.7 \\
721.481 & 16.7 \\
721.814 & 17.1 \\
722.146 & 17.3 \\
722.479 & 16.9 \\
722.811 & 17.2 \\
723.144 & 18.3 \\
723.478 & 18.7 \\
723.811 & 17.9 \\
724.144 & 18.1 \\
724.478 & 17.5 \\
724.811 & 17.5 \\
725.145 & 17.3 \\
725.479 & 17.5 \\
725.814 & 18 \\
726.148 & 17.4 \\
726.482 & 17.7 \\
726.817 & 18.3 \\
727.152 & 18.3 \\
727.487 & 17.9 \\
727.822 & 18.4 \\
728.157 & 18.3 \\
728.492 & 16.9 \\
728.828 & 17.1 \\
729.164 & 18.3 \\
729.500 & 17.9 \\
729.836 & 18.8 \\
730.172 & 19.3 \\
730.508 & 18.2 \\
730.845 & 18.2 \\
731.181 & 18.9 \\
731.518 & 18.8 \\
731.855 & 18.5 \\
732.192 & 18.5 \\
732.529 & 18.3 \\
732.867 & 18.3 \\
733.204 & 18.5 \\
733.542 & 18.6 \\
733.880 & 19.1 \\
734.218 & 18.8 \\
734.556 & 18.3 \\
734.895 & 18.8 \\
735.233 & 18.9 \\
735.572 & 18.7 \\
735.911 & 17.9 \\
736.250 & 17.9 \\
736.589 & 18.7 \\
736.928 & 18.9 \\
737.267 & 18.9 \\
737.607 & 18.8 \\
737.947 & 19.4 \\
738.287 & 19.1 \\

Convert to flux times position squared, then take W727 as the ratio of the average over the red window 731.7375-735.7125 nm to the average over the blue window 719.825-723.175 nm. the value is 1.13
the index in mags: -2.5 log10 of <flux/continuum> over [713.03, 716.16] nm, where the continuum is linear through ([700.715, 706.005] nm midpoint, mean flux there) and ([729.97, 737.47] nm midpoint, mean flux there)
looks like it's 0.12 mag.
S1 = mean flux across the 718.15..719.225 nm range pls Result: 17.3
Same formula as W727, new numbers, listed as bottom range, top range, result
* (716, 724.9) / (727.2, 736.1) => 1.10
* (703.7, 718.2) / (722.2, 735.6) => 1.09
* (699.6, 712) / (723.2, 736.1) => 1.07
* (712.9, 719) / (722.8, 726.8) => 1.08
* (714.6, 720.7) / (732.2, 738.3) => 1.15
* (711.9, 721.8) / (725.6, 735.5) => 1.12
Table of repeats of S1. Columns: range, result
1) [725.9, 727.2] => 17.9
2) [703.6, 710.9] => 18.1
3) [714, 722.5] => 17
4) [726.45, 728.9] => 17.9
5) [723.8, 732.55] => 18.1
